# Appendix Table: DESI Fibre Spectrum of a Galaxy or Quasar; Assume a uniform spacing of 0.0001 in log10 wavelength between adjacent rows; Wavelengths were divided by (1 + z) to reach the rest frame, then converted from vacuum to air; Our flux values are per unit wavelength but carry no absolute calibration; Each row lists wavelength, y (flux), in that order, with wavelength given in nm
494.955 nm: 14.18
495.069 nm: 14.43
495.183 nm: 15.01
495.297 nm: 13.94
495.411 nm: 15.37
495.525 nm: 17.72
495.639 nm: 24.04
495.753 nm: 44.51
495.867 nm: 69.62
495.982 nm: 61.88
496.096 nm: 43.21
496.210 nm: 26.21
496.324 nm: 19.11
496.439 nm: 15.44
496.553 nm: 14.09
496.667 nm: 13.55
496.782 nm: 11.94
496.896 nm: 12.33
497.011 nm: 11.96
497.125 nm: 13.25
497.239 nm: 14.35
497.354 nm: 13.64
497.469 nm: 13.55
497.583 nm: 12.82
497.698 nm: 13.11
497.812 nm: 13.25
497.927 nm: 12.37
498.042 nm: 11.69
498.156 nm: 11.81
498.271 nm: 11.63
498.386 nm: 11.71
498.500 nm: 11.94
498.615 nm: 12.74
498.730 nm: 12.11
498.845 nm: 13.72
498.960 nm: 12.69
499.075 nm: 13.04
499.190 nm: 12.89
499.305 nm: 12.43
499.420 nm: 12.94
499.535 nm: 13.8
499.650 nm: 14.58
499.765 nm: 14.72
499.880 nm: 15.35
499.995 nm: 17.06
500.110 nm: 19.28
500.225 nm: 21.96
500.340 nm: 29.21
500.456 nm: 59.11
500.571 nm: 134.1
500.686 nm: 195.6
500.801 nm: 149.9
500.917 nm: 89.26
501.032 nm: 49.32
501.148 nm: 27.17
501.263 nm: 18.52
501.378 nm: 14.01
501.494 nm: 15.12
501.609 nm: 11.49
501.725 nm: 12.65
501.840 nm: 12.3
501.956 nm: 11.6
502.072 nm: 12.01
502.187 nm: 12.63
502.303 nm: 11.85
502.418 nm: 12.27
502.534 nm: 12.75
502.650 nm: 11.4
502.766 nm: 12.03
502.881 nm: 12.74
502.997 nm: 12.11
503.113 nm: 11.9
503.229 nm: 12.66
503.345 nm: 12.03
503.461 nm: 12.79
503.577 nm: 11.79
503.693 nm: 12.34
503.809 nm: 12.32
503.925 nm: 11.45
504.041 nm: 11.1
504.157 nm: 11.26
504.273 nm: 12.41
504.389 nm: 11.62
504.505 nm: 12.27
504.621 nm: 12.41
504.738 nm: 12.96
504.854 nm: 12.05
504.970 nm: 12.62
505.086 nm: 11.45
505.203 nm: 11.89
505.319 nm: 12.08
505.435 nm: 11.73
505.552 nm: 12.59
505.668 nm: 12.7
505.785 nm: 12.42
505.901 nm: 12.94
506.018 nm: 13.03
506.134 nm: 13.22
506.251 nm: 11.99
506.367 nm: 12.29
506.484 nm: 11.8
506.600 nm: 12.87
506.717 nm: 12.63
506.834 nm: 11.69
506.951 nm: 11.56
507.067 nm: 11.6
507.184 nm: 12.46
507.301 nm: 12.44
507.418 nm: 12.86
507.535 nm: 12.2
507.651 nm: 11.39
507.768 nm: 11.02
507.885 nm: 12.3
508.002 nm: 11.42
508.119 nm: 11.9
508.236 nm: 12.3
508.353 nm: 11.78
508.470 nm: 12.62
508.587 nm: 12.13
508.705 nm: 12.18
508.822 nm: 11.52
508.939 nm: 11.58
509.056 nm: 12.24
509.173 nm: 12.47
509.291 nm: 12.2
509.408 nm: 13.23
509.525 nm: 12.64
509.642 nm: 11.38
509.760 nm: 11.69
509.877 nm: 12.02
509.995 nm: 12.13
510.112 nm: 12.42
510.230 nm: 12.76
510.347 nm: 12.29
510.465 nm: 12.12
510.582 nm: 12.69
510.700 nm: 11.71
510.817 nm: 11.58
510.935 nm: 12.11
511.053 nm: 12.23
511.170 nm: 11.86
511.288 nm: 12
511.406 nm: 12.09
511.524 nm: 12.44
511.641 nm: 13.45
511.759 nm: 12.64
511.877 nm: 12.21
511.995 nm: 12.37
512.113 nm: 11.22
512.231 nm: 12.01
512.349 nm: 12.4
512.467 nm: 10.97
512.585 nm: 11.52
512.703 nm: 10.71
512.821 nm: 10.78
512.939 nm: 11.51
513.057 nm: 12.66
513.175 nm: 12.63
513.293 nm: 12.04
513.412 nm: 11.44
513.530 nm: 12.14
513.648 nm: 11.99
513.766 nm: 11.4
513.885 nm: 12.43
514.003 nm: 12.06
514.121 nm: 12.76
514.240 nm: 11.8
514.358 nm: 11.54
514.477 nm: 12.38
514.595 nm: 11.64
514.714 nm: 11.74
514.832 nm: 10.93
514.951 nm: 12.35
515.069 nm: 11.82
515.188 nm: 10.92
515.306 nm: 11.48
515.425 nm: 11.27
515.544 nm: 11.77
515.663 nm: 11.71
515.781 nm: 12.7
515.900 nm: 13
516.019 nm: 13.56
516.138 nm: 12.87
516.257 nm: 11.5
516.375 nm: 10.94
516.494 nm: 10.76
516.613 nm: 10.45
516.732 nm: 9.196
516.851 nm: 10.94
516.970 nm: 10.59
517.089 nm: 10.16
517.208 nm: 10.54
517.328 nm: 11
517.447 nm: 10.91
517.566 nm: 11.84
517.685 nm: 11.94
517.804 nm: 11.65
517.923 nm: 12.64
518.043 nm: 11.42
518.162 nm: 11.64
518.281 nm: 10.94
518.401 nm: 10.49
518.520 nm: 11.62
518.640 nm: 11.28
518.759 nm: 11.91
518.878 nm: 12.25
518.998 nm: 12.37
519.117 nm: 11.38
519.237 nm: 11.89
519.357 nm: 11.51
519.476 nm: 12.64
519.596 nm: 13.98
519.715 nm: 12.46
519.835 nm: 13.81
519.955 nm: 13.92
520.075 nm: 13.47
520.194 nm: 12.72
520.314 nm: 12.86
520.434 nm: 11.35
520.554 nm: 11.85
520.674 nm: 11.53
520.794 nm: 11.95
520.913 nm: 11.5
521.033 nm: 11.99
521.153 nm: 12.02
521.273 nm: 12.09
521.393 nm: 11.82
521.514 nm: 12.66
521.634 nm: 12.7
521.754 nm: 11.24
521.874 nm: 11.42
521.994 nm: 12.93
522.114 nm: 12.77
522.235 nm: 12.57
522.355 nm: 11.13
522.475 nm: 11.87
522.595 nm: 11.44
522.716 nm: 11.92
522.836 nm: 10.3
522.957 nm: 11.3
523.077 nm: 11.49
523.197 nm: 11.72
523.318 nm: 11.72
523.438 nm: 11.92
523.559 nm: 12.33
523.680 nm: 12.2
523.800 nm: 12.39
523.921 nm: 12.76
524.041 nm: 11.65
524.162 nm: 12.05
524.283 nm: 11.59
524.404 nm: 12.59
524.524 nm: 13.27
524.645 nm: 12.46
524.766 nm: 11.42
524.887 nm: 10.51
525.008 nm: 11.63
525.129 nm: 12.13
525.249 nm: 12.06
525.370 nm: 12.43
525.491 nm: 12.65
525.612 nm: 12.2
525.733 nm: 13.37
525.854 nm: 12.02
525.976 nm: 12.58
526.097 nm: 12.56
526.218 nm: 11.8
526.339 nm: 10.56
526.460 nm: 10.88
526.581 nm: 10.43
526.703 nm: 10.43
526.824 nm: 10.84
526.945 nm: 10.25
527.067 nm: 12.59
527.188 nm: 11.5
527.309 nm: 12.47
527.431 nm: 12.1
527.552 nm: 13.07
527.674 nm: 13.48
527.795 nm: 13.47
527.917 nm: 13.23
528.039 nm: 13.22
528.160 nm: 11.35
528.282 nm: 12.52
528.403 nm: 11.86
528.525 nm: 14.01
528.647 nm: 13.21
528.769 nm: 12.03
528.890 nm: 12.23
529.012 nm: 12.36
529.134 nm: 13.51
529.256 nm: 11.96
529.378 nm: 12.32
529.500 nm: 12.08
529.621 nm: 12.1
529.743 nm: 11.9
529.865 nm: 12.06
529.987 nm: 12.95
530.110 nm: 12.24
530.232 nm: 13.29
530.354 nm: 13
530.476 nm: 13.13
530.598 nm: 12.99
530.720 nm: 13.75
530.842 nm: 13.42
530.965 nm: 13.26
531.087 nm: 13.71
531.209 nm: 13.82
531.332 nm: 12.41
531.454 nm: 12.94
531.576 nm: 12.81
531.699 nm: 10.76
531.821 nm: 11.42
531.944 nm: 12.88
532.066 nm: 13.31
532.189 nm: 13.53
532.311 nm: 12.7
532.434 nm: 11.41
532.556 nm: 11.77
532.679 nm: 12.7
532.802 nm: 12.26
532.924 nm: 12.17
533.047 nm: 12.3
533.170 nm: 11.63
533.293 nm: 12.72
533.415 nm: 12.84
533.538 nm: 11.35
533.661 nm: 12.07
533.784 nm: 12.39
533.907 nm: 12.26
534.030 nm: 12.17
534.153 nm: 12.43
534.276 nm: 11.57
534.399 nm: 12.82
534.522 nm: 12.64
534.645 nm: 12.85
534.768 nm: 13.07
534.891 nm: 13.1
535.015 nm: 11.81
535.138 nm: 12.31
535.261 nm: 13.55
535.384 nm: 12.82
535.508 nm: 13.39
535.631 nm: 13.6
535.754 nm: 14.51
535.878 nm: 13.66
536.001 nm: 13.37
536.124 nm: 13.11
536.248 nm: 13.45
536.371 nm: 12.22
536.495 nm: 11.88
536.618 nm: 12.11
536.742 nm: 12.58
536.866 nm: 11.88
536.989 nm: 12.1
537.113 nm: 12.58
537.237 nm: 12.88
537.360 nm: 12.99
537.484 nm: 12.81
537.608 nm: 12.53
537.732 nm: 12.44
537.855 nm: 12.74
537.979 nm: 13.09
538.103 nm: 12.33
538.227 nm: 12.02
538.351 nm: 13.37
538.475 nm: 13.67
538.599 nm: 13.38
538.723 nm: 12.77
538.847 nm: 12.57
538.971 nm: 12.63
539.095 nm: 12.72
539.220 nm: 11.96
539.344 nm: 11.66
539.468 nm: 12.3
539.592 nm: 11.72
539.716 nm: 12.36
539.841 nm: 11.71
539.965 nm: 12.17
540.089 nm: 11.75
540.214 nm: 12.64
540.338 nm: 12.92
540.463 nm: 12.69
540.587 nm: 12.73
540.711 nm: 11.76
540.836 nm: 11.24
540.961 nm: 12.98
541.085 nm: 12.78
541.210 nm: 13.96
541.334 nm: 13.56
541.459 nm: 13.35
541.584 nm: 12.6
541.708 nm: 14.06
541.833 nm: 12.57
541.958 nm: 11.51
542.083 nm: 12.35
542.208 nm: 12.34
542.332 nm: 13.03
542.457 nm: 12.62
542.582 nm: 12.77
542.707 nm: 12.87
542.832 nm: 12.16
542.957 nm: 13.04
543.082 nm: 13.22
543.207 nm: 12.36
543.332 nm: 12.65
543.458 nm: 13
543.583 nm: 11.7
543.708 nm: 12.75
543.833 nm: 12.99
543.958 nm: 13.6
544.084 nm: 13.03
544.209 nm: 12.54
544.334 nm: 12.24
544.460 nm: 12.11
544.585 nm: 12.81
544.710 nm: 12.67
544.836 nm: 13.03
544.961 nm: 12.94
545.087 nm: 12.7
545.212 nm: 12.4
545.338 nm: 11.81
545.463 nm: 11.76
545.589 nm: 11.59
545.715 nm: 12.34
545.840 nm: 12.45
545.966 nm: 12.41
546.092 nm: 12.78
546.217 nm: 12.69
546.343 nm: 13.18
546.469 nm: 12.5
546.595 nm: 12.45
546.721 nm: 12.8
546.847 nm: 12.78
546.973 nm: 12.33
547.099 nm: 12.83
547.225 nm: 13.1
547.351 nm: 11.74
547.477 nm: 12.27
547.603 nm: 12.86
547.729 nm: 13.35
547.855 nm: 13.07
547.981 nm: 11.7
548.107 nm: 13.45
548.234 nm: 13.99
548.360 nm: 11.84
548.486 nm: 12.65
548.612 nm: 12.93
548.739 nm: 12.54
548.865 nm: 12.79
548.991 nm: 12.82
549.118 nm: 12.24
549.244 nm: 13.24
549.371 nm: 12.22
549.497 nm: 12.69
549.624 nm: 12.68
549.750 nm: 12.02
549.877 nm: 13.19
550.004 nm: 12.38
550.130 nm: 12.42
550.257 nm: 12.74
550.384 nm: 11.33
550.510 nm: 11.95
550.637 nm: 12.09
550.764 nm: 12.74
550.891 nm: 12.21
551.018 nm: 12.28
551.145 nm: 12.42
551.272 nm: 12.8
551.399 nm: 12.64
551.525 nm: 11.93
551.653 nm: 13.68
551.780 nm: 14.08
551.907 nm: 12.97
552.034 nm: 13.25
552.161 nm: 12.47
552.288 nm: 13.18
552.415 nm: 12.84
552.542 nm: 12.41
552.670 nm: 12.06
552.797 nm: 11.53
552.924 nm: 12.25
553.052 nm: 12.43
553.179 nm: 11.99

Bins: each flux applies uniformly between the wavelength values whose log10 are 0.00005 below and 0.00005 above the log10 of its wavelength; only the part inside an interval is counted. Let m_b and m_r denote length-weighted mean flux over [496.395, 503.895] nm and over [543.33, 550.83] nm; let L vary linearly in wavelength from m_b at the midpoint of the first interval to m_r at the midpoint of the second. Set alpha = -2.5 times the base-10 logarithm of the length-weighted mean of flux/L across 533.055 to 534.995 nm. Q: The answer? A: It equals 0.24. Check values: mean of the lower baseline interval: 22.9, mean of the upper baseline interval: 12.6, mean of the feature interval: 12.4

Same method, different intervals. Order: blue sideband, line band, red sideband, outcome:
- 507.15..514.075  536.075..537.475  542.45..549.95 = -0.004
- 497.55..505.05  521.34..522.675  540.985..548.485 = 0.431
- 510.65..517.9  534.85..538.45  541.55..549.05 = -0.036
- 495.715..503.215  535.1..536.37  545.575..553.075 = 0.208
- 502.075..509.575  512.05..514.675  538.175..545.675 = 0.040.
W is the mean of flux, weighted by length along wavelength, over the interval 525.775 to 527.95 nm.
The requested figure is 11.9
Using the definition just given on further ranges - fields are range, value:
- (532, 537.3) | 12.6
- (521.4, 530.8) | 12.2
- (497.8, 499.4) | 12.4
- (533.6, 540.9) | 12.6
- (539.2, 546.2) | 12.5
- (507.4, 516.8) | 11.9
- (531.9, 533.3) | 12.4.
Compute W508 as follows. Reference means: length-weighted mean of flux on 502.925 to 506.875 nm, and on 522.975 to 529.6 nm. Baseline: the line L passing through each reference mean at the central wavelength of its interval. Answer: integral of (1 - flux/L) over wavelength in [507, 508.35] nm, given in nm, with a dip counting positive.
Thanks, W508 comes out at 0.026 nm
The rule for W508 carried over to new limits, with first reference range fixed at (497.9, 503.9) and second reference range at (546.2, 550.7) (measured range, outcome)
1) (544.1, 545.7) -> 0.14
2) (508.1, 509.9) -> 0.86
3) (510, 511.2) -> 0.56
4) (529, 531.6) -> 0.69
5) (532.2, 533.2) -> 0.27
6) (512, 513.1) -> 0.53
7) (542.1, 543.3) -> 0.12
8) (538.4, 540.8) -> 0.41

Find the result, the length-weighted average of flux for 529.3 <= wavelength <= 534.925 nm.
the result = 12.5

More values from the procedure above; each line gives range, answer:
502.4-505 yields 12.1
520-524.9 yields 12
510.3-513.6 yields 12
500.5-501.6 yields 73.9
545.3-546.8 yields 12.4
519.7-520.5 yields 12.9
